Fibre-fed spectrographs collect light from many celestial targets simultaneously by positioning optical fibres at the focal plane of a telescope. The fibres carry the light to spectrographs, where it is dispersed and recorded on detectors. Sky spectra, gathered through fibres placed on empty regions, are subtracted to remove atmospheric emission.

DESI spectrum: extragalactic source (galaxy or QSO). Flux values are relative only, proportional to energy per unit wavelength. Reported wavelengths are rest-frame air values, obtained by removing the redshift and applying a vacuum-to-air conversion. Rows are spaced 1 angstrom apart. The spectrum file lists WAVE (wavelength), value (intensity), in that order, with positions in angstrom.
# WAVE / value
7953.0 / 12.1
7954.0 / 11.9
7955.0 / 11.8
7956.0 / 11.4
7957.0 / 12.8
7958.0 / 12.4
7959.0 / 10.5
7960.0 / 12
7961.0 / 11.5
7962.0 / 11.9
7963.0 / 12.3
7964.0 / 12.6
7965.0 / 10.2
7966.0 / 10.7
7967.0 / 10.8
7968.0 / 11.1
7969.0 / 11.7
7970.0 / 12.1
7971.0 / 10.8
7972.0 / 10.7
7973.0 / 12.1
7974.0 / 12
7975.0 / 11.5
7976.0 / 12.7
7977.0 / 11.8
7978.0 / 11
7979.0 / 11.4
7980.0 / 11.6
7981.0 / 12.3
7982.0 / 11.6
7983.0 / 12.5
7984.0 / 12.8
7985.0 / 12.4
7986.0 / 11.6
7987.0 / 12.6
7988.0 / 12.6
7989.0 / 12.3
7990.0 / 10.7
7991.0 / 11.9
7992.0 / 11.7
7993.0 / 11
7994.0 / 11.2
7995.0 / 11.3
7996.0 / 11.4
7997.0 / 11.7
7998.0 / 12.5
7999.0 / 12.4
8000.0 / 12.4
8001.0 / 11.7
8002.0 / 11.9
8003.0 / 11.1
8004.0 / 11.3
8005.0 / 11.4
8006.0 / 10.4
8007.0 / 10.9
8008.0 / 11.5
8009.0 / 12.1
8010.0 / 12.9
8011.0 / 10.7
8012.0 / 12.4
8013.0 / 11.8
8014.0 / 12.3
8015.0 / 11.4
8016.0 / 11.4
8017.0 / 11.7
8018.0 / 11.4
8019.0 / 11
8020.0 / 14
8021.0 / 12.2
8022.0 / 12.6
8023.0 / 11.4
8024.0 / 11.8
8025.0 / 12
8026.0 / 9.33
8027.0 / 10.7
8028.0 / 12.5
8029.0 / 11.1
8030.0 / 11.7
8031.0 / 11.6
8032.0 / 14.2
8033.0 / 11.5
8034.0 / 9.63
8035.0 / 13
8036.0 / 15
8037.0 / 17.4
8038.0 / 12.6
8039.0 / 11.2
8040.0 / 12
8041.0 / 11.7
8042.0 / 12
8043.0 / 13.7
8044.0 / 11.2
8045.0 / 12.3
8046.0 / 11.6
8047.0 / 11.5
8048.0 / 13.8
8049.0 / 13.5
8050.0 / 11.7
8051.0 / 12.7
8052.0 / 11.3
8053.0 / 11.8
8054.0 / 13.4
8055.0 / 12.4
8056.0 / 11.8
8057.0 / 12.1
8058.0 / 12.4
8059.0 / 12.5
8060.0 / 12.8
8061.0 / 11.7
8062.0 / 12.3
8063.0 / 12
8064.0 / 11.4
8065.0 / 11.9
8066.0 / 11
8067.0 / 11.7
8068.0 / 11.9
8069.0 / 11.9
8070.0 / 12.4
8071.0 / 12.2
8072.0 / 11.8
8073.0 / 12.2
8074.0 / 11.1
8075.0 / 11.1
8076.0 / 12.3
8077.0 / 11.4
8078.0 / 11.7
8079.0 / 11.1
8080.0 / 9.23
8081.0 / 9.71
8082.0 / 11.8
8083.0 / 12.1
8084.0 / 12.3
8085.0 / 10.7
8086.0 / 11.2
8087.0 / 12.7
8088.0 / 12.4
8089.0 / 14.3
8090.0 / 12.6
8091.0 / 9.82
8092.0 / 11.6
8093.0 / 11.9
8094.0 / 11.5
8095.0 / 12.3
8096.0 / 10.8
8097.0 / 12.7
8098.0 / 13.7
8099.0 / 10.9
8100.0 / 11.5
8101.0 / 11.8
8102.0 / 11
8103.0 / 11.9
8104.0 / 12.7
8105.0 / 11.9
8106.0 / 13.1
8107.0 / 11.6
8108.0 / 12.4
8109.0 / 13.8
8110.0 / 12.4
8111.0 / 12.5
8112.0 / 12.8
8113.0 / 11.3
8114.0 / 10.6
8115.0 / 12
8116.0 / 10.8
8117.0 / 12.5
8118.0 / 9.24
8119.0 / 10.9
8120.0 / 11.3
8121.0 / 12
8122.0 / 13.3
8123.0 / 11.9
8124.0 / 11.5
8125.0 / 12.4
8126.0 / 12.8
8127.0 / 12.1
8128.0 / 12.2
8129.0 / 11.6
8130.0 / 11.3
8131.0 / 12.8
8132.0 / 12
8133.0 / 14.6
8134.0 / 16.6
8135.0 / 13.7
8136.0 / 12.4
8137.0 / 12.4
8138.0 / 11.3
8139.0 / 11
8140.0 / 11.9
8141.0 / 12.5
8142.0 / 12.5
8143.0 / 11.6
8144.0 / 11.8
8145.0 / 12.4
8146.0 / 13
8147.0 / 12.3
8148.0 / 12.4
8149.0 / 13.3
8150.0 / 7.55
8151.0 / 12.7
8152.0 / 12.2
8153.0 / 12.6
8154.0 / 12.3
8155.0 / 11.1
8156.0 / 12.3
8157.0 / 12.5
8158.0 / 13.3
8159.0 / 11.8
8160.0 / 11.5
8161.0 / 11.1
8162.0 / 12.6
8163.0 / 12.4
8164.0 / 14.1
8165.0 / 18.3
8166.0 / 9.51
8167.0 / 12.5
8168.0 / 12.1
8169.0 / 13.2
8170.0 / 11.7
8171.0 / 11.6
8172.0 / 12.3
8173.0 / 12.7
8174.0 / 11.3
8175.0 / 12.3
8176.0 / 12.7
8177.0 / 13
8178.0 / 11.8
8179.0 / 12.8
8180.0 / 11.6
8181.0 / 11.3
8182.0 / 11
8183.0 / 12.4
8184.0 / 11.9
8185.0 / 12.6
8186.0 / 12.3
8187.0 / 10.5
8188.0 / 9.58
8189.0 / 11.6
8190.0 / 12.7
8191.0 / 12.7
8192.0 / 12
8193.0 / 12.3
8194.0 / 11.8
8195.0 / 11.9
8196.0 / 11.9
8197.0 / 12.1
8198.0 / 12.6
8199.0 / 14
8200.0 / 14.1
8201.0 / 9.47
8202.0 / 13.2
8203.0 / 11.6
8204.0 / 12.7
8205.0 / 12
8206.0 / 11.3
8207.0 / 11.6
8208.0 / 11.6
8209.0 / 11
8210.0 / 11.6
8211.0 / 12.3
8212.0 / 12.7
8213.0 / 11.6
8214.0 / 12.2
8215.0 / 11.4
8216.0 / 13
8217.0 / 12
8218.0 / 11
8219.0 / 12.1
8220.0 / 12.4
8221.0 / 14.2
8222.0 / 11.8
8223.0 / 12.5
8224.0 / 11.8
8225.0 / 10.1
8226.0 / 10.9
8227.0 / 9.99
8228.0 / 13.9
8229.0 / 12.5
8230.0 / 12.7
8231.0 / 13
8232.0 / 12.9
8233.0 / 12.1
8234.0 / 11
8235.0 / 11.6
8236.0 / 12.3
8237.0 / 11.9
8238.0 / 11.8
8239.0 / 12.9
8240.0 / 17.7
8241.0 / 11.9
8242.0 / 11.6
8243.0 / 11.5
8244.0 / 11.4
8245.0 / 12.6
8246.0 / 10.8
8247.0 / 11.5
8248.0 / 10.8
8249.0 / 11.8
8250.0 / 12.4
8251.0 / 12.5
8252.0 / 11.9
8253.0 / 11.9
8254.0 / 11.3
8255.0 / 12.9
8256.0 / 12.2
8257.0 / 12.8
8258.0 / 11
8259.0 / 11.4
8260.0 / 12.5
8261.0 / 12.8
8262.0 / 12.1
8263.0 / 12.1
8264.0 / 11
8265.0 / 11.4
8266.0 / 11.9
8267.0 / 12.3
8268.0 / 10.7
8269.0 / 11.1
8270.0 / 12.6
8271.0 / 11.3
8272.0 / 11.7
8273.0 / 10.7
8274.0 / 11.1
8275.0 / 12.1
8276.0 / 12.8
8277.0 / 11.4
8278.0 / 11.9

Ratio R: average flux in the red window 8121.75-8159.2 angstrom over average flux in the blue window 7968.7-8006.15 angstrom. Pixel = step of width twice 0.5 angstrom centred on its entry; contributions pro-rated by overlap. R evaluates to 1.0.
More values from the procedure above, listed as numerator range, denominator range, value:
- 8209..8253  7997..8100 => 1.01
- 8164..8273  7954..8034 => 1.03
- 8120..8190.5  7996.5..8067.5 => 1.02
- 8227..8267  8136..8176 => 0.99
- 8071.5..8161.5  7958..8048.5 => 1.01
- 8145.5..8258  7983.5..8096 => 1.02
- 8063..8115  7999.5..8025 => 1.01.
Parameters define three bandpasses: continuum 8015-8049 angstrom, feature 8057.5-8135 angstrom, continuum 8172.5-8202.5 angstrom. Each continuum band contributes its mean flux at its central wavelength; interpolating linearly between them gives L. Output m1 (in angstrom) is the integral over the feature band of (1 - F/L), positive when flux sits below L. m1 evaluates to 1.0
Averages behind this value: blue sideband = 12.2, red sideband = 12.1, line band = 12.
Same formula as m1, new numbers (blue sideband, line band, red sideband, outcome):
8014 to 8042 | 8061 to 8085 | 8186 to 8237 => 1.0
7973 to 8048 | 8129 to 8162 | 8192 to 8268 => -0.7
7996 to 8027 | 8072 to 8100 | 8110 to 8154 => 0.7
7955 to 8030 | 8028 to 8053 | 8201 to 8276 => -1.4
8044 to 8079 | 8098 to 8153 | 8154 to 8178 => 0.7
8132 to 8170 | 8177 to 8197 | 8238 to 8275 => 0.7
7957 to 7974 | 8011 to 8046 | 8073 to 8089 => -1.7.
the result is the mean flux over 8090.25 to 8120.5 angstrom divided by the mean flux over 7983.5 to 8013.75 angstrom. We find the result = 1.0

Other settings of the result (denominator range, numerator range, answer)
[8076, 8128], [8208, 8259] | 1.02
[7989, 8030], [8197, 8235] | 1.04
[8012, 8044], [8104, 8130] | 0.99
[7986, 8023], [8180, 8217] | 1.02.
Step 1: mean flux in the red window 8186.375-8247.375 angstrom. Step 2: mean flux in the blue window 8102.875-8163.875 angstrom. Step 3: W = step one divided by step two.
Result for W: 0.99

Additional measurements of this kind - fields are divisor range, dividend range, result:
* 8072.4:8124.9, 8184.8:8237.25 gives 1.02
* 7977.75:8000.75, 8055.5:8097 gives 0.99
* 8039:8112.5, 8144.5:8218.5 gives 1.01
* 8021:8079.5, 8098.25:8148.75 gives 1.01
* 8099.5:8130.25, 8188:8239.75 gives 1.01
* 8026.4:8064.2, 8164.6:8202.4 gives 0.99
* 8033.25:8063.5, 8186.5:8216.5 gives 0.96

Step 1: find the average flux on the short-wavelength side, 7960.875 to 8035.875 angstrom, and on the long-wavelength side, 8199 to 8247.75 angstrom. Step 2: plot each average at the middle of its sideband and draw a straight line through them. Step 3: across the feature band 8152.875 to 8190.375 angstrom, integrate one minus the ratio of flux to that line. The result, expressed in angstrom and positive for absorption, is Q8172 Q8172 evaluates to -0.53 angstrom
